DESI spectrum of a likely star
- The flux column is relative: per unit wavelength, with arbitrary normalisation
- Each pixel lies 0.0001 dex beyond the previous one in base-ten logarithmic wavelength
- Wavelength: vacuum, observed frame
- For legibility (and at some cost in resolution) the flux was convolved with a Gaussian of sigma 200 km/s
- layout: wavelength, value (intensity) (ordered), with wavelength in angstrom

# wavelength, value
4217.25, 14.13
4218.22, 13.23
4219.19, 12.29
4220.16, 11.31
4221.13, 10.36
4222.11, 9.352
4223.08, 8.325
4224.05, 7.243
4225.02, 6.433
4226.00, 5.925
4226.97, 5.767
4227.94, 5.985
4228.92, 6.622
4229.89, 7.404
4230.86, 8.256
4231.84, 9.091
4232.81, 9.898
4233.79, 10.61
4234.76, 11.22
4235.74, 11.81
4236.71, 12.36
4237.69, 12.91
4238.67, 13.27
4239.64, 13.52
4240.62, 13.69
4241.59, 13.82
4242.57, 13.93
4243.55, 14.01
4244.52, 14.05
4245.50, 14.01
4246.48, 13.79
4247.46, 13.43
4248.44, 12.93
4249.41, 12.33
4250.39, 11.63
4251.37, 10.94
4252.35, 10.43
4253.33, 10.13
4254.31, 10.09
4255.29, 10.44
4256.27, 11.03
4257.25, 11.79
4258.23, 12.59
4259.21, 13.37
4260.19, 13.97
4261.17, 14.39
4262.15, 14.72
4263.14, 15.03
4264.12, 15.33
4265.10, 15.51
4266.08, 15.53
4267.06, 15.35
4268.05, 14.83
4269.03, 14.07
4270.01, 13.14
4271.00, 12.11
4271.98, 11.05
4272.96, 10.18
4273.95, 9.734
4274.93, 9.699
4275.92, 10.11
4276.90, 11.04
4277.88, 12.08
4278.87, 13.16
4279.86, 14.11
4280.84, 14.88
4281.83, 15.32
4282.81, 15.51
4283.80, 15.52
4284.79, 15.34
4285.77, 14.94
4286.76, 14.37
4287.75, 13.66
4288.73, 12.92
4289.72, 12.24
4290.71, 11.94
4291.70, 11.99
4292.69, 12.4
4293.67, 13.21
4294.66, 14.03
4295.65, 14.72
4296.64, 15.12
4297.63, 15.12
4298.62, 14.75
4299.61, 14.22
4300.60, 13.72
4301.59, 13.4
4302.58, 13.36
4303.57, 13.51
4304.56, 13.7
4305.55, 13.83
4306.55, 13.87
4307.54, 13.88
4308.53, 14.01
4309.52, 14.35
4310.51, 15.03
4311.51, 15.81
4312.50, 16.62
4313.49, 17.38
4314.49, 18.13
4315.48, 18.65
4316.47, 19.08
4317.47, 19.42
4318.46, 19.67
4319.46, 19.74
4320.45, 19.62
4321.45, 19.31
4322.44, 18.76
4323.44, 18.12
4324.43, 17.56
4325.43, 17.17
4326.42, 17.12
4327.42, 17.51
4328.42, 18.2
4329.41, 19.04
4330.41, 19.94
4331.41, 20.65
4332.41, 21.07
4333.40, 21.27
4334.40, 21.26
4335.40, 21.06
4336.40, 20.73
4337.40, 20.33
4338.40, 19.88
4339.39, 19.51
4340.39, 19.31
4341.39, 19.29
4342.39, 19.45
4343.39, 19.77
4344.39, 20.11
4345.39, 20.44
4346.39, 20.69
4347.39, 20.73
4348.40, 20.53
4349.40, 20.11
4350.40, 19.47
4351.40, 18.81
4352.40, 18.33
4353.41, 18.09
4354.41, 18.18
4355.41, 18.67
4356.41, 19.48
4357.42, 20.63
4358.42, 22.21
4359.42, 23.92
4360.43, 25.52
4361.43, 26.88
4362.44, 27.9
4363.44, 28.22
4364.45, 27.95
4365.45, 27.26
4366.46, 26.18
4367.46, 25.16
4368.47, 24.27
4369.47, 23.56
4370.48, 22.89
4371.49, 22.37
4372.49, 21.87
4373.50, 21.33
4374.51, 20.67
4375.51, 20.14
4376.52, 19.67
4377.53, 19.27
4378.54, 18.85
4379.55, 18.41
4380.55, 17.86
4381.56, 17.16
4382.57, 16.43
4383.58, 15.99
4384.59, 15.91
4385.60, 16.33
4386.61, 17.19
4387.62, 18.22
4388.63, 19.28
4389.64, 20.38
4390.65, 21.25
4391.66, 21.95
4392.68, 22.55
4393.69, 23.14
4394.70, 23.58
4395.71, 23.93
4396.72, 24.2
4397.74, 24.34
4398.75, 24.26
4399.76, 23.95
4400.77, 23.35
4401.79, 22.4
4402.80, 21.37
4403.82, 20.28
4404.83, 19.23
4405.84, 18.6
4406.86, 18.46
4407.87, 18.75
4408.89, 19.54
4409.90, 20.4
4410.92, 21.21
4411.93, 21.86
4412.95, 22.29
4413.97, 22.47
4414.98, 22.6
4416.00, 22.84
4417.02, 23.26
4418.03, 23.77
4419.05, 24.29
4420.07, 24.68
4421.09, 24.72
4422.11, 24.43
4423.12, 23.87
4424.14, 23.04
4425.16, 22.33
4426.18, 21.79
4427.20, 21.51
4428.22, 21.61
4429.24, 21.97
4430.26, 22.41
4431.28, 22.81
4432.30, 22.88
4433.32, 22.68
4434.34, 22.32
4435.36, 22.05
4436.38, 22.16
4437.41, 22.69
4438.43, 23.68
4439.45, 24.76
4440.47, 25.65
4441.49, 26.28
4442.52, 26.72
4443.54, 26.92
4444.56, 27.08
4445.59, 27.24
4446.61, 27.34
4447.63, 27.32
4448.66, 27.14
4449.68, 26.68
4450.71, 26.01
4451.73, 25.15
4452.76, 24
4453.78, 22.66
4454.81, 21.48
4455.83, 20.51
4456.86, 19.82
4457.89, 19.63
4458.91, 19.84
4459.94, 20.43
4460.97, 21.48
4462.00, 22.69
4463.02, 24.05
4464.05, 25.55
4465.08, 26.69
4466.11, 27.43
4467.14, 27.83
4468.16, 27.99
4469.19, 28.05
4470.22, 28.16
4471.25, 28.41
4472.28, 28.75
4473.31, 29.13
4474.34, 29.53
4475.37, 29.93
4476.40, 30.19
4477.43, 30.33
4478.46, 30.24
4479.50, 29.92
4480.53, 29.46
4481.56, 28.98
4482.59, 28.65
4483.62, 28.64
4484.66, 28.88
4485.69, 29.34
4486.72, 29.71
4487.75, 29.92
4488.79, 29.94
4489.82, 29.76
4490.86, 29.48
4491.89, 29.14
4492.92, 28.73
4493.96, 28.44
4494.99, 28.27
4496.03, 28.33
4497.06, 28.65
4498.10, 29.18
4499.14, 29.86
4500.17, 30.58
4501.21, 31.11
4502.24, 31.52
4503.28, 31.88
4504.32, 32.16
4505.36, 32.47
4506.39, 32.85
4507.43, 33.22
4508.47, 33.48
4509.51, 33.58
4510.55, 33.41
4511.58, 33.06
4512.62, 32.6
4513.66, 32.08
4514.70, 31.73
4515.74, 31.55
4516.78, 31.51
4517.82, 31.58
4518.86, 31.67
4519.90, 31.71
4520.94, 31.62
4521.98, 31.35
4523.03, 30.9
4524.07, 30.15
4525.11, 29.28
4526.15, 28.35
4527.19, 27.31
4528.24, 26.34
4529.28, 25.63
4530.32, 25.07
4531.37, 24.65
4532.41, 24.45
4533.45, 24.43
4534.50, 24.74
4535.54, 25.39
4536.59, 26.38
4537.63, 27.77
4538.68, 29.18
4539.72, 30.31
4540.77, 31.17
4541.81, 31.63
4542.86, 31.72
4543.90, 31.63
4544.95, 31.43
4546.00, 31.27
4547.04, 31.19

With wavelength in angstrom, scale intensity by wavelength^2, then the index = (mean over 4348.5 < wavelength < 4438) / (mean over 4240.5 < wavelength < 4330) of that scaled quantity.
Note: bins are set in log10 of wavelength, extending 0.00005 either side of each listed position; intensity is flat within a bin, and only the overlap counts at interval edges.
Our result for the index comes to 1.59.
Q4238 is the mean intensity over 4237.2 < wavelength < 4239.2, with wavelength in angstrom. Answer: 13.1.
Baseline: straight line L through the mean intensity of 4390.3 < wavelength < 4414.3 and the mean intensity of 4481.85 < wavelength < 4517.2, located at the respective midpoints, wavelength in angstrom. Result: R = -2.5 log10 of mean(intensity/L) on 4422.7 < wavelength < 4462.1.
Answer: 0.085 mag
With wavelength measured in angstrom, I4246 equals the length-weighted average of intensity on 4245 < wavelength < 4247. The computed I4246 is 13.8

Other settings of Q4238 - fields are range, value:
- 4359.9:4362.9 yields 26.7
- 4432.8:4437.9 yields 22.4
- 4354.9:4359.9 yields 21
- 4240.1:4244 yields 13.8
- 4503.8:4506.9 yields 32.5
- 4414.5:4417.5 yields 22.9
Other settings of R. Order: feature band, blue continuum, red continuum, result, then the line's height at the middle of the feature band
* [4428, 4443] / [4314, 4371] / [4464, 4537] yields 0.11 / 25.9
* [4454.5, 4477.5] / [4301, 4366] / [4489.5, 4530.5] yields 0.09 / 27.7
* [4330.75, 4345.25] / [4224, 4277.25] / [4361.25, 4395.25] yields -0.11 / 18.4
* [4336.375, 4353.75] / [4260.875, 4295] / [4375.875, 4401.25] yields -0.13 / 17.6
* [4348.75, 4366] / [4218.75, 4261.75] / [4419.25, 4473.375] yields -0.20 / 18.6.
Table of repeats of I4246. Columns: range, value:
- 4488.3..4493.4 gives 29.4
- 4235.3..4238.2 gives 12.4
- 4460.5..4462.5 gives 22.1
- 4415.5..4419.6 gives 23.5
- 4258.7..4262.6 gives 14.1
